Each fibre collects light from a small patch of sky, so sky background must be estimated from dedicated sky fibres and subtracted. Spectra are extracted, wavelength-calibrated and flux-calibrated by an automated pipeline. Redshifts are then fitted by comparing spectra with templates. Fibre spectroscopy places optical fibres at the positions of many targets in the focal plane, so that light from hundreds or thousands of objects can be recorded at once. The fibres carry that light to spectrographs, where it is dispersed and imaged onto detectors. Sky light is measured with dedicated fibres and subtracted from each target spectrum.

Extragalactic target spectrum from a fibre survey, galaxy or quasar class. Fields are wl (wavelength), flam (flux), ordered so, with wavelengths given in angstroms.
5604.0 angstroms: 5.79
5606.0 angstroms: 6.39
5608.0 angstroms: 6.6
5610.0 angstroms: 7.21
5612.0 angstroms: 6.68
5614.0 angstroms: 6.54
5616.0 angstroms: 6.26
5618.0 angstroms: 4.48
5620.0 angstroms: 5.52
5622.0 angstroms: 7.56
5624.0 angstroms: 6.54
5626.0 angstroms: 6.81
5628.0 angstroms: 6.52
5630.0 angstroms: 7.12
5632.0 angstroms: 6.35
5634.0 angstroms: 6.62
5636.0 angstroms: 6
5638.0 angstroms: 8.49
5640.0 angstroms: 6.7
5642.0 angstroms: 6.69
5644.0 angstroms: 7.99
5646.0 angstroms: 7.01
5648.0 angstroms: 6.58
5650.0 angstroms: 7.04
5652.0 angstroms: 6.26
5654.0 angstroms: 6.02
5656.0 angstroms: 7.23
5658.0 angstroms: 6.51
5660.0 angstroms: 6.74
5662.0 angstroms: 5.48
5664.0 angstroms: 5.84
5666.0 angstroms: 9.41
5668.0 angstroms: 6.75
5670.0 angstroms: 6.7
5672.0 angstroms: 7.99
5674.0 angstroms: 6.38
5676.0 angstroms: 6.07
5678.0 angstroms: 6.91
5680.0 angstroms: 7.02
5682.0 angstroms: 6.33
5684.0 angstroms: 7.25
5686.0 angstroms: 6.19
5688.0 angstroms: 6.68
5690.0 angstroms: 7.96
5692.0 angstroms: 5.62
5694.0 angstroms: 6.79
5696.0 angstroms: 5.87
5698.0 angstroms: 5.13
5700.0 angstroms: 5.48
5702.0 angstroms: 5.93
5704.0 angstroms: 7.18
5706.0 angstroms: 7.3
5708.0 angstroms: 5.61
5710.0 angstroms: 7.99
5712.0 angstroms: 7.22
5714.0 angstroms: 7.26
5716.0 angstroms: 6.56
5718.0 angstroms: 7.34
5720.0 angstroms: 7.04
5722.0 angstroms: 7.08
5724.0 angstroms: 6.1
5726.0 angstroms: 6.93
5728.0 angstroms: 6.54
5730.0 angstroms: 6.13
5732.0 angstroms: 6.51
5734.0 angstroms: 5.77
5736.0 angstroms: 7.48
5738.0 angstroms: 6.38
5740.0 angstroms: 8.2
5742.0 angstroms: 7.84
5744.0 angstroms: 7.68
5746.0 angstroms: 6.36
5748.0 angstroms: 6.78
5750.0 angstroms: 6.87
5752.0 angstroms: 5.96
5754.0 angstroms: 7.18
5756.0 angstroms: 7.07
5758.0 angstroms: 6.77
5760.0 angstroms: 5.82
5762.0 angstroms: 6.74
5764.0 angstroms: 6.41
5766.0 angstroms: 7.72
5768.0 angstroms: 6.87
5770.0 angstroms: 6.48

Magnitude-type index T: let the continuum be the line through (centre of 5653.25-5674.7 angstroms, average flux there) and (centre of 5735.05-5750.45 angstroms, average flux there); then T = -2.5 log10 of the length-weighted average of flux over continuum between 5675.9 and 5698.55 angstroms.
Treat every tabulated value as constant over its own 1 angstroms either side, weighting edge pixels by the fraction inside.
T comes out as 0.07 mag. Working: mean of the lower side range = 6.84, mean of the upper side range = 7.21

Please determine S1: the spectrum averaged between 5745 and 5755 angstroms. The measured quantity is 6.63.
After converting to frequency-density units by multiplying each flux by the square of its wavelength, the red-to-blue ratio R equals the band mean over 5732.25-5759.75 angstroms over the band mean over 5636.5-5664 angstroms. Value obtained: 1.1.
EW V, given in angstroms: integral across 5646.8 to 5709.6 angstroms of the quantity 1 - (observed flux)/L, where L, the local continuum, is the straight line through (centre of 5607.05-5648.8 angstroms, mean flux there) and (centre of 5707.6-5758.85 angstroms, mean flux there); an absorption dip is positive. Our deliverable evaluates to 1.6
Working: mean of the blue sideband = 6.68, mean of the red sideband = 6.89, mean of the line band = 6.6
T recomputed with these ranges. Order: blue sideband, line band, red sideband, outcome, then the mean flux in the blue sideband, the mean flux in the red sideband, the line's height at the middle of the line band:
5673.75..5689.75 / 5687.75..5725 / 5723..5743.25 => 0.02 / 6.68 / 6.8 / 6.74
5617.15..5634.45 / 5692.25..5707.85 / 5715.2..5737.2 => 0.07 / 6.4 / 6.68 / 6.61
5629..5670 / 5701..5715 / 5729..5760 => -0.01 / 6.84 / 6.83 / 6.83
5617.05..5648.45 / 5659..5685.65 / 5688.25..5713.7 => -0.04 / 6.69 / 6.53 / 6.6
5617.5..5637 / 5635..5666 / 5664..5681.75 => -0.01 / 6.4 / 7.04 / 6.73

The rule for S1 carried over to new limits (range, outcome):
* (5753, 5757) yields 7.12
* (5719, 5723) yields 7.06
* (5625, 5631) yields 6.82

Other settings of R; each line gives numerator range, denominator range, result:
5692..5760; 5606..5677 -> 1.03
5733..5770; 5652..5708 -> 1.07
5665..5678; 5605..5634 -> 1.13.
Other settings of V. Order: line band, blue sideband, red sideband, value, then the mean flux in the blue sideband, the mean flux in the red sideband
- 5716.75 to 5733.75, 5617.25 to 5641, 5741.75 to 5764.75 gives 0.1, 6.58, 6.76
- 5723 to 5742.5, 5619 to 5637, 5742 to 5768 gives 0.1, 6.56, 6.82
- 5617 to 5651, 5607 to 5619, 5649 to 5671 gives -1.1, 6.29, 6.73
